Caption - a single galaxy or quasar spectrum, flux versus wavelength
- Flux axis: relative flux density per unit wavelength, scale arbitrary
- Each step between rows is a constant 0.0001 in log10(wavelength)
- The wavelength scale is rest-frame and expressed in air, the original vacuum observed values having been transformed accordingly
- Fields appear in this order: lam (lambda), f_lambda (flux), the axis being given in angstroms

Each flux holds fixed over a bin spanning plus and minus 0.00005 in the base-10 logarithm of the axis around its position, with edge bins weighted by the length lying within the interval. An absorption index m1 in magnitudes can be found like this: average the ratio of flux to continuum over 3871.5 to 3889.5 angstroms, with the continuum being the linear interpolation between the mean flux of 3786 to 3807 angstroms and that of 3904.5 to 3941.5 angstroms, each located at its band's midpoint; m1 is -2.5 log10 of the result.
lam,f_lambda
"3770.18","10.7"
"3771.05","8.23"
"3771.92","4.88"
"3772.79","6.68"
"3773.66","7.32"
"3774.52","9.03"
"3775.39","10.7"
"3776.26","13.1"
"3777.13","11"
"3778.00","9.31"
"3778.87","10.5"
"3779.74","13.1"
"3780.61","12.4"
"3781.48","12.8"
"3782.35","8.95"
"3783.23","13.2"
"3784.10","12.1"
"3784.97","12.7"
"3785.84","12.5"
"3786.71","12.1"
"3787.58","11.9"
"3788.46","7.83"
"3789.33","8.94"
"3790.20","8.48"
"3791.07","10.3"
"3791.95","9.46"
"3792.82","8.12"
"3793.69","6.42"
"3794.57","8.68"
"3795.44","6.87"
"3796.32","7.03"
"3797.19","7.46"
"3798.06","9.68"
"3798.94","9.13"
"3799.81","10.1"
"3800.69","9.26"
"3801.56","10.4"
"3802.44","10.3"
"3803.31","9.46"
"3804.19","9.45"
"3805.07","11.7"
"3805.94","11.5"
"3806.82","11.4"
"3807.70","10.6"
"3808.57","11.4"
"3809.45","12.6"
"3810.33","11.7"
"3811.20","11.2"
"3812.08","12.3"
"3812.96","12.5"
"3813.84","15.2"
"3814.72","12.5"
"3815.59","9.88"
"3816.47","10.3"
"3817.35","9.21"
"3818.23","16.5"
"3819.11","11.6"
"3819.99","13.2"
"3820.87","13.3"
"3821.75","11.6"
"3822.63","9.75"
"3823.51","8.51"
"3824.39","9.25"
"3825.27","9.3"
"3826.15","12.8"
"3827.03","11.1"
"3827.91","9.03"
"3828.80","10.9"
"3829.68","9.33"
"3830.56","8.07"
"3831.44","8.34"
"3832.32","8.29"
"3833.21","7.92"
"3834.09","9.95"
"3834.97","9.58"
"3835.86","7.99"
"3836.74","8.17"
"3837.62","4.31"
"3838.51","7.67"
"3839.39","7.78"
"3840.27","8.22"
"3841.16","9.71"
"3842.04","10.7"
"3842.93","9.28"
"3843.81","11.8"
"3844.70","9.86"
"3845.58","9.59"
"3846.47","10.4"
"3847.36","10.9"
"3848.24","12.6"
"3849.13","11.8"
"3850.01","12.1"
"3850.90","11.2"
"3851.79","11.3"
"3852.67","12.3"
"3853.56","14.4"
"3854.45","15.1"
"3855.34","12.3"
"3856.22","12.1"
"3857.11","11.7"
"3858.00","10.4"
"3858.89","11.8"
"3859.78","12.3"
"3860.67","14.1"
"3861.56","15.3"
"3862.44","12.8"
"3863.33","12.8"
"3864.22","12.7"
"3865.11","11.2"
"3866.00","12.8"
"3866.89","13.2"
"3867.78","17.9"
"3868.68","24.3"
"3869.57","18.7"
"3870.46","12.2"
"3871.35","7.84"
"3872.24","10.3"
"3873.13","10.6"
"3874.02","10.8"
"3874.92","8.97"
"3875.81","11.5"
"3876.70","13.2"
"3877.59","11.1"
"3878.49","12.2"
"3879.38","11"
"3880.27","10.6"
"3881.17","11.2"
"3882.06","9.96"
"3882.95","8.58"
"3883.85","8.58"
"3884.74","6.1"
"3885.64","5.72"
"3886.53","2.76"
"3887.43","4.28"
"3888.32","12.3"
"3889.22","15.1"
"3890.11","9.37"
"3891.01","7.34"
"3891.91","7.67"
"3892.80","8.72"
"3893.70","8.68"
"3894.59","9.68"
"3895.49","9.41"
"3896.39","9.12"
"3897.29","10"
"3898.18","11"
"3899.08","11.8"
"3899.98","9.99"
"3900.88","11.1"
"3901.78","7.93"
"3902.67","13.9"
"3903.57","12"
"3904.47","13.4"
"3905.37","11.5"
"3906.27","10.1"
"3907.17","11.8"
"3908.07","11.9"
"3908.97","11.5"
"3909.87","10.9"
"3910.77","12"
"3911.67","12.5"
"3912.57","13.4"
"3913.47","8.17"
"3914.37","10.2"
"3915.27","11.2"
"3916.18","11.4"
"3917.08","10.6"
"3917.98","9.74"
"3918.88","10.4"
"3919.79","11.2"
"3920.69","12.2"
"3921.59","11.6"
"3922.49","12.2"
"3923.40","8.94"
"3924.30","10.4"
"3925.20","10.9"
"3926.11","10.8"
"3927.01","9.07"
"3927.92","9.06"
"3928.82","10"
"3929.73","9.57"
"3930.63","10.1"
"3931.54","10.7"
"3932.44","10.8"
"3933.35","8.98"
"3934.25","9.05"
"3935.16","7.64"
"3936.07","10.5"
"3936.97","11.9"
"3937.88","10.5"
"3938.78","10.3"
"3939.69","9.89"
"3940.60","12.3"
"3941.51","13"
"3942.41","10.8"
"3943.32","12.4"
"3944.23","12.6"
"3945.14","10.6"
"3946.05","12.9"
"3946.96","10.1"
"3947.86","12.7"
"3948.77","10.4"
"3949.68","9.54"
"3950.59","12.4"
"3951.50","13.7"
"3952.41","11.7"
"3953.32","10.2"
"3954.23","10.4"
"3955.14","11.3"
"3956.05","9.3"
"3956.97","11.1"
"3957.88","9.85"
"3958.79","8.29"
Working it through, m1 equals 0.07 mag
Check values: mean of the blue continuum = 9.43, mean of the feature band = 9.66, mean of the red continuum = 10.7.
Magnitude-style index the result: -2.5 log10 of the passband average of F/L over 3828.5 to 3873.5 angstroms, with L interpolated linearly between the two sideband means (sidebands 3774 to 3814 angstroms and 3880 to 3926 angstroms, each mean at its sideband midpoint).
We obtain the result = -0.10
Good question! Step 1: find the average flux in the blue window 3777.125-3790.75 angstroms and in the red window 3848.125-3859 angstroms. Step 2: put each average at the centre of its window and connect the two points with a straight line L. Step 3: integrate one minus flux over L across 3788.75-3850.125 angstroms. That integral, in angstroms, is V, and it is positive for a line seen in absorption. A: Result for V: 8.6 angstroms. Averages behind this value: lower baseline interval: 11.1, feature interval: 10.1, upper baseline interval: 12.2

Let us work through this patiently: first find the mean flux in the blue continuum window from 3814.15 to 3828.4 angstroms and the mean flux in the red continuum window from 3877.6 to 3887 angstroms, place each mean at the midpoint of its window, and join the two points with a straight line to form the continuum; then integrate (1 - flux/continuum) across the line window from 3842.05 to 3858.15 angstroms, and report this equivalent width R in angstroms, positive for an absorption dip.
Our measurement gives -2.6 angstroms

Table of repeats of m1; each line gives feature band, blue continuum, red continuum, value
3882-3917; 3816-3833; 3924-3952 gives 0.07 mag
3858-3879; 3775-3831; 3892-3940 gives -0.22 mag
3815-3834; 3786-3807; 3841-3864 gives 0.02 mag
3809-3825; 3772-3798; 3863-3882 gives -0.08 mag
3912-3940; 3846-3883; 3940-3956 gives 0.13 mag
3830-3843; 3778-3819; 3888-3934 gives 0.26 mag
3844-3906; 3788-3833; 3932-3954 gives -0.06 mag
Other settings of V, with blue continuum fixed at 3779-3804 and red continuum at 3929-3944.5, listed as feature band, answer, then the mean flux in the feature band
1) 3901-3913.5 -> -1.33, 11.6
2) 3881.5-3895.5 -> 2.72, 8.39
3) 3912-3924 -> -0.39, 10.9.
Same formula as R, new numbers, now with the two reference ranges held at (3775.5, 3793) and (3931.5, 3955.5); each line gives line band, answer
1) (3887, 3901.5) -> 1.71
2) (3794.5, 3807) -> 1.71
